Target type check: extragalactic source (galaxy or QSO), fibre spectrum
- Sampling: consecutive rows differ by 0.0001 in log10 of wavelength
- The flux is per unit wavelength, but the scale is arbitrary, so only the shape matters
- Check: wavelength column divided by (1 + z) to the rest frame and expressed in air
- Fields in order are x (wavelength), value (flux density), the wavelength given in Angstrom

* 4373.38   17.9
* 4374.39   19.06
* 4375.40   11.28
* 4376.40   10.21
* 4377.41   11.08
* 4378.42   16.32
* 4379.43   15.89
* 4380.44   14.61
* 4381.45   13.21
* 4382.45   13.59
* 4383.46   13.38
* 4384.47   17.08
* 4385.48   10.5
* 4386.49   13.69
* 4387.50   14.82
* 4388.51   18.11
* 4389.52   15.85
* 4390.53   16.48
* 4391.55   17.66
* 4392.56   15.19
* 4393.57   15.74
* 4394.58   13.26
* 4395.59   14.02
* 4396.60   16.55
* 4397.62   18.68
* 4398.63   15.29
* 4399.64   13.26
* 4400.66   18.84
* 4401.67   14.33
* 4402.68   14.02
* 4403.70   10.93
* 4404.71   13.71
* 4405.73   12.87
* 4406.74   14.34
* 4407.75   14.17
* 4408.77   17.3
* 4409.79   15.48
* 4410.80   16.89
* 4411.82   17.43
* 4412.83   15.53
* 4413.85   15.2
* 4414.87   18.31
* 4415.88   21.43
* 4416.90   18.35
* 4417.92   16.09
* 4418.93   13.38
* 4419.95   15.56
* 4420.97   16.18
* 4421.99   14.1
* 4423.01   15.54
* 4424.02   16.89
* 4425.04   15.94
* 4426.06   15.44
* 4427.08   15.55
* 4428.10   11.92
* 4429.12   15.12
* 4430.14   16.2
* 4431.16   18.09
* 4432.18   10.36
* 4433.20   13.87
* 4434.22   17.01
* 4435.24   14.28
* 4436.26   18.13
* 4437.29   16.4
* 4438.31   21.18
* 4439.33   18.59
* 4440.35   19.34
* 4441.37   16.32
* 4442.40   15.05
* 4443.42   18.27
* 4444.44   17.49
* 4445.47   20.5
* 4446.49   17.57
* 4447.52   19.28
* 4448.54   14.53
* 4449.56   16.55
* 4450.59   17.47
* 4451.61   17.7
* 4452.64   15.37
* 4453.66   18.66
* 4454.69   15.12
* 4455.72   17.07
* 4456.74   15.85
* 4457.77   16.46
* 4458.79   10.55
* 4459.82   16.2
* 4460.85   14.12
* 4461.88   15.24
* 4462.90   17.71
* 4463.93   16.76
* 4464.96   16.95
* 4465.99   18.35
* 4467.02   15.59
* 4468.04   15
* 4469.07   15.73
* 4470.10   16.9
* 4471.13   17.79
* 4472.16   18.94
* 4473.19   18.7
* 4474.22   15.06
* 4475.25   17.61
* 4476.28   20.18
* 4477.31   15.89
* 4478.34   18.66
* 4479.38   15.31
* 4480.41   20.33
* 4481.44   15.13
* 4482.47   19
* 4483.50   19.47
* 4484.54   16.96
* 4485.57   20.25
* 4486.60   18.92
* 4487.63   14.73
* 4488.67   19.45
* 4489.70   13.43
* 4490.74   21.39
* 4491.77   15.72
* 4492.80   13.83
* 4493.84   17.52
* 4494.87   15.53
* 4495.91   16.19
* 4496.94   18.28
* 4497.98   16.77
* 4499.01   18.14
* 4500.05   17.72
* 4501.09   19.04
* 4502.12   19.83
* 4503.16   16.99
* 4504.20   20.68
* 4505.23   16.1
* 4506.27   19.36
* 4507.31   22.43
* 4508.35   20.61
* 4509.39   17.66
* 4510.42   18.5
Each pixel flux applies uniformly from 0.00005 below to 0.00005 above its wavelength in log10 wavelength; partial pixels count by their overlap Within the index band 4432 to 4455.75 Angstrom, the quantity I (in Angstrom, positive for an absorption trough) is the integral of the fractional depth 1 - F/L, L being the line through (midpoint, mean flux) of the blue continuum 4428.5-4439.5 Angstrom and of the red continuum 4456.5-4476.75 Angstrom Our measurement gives -1.1 Angstrom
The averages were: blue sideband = 16.2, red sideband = 16.5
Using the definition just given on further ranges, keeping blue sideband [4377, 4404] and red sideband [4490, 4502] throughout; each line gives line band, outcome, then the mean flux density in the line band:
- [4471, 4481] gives -0.6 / 17.8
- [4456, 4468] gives 0.5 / 15.8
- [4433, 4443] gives -0.7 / 17.1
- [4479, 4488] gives -0.5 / 17.9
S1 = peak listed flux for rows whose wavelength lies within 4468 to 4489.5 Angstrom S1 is 20.33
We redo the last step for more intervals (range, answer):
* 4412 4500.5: 21.43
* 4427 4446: 21.18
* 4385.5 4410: 18.84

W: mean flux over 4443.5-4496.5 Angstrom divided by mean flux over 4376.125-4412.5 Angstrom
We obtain 1.14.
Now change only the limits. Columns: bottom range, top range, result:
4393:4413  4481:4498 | 1.14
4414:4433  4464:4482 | 1.09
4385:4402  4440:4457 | 1.11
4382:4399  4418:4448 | 1.07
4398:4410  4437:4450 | 1.22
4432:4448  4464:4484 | 1.01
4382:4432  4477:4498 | 1.12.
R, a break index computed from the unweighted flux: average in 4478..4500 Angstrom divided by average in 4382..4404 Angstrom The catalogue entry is 1.15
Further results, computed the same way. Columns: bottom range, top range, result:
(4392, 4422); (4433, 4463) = 1.07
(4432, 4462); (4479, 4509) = 1.08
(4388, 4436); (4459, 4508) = 1.12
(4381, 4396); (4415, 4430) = 1.07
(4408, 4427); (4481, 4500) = 1.06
